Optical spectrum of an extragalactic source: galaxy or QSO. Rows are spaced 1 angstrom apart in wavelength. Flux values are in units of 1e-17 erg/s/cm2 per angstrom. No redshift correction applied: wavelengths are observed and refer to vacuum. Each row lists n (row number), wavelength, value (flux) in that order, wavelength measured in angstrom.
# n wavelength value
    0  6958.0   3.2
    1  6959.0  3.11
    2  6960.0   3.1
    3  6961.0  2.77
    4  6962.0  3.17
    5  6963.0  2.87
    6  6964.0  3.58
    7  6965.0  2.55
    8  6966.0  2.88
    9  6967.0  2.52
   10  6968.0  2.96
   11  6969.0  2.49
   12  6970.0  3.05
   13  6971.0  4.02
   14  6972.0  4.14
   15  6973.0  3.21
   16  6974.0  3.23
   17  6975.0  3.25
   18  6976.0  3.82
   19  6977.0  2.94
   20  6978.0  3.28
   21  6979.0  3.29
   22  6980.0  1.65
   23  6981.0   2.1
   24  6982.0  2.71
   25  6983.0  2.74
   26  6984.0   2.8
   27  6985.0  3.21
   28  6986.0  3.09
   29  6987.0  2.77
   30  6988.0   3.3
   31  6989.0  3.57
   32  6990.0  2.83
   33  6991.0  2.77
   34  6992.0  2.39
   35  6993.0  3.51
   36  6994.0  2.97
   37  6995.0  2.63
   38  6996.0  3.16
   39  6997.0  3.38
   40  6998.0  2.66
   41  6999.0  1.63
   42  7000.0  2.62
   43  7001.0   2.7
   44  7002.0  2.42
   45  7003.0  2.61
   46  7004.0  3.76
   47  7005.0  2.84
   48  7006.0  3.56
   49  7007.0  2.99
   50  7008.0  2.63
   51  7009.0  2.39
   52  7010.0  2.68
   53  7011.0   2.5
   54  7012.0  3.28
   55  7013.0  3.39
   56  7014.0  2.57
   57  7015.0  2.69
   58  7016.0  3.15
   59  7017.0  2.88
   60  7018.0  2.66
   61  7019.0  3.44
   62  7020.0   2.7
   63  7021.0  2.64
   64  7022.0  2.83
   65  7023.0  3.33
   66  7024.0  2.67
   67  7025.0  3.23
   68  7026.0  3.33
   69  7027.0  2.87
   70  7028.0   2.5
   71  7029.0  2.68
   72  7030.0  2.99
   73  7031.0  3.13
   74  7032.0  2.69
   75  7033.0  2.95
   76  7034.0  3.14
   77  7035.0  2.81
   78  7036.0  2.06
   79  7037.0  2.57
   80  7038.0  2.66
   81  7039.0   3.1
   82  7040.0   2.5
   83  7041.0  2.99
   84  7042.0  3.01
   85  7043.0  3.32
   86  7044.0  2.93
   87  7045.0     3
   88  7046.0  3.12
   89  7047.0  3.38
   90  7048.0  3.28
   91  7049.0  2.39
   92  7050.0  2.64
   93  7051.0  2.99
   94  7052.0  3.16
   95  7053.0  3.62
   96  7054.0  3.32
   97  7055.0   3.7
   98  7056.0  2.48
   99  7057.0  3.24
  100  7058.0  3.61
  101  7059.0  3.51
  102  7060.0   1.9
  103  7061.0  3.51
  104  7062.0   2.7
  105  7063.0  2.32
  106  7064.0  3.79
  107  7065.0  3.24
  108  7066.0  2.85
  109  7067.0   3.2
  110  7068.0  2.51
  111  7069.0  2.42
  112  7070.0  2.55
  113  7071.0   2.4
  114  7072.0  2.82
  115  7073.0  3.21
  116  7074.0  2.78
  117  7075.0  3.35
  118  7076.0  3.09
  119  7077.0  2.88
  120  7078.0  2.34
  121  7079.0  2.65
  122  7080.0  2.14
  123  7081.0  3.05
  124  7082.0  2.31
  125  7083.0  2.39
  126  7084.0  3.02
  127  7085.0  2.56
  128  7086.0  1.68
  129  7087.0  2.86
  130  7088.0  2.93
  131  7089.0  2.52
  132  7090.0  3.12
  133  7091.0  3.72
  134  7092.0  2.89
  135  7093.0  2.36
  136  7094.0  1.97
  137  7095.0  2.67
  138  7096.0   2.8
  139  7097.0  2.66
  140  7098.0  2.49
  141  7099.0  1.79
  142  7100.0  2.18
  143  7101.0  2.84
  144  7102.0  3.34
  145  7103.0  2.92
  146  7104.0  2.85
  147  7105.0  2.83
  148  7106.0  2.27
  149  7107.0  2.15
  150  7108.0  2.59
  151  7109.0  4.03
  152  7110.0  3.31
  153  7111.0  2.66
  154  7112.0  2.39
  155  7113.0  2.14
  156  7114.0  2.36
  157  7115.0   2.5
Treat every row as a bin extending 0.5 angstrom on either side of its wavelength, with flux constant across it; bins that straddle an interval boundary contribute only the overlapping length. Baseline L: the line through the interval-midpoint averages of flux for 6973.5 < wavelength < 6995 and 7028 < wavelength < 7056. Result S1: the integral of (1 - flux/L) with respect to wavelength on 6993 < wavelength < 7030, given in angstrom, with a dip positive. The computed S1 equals 1.0 angstrom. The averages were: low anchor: 2.96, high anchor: 2.95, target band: 2.87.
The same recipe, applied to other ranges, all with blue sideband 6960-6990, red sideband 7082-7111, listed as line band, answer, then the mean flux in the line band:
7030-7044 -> 0.1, 2.85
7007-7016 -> 0.4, 2.8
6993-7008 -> 0.5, 2.87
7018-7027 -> -0.3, 2.99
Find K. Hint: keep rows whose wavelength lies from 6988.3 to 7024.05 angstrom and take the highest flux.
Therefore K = 3.76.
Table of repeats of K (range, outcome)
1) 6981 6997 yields 3.57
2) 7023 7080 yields 3.79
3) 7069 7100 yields 3.72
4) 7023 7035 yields 3.33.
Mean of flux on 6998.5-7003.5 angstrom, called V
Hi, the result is 2.4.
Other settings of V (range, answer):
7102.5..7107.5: 2.6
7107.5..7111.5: 3.15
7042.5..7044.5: 3.12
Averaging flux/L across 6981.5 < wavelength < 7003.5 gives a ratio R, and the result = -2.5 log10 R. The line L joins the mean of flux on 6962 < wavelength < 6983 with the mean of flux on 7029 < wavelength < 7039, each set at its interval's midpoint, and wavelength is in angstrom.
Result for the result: 0.04 mag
